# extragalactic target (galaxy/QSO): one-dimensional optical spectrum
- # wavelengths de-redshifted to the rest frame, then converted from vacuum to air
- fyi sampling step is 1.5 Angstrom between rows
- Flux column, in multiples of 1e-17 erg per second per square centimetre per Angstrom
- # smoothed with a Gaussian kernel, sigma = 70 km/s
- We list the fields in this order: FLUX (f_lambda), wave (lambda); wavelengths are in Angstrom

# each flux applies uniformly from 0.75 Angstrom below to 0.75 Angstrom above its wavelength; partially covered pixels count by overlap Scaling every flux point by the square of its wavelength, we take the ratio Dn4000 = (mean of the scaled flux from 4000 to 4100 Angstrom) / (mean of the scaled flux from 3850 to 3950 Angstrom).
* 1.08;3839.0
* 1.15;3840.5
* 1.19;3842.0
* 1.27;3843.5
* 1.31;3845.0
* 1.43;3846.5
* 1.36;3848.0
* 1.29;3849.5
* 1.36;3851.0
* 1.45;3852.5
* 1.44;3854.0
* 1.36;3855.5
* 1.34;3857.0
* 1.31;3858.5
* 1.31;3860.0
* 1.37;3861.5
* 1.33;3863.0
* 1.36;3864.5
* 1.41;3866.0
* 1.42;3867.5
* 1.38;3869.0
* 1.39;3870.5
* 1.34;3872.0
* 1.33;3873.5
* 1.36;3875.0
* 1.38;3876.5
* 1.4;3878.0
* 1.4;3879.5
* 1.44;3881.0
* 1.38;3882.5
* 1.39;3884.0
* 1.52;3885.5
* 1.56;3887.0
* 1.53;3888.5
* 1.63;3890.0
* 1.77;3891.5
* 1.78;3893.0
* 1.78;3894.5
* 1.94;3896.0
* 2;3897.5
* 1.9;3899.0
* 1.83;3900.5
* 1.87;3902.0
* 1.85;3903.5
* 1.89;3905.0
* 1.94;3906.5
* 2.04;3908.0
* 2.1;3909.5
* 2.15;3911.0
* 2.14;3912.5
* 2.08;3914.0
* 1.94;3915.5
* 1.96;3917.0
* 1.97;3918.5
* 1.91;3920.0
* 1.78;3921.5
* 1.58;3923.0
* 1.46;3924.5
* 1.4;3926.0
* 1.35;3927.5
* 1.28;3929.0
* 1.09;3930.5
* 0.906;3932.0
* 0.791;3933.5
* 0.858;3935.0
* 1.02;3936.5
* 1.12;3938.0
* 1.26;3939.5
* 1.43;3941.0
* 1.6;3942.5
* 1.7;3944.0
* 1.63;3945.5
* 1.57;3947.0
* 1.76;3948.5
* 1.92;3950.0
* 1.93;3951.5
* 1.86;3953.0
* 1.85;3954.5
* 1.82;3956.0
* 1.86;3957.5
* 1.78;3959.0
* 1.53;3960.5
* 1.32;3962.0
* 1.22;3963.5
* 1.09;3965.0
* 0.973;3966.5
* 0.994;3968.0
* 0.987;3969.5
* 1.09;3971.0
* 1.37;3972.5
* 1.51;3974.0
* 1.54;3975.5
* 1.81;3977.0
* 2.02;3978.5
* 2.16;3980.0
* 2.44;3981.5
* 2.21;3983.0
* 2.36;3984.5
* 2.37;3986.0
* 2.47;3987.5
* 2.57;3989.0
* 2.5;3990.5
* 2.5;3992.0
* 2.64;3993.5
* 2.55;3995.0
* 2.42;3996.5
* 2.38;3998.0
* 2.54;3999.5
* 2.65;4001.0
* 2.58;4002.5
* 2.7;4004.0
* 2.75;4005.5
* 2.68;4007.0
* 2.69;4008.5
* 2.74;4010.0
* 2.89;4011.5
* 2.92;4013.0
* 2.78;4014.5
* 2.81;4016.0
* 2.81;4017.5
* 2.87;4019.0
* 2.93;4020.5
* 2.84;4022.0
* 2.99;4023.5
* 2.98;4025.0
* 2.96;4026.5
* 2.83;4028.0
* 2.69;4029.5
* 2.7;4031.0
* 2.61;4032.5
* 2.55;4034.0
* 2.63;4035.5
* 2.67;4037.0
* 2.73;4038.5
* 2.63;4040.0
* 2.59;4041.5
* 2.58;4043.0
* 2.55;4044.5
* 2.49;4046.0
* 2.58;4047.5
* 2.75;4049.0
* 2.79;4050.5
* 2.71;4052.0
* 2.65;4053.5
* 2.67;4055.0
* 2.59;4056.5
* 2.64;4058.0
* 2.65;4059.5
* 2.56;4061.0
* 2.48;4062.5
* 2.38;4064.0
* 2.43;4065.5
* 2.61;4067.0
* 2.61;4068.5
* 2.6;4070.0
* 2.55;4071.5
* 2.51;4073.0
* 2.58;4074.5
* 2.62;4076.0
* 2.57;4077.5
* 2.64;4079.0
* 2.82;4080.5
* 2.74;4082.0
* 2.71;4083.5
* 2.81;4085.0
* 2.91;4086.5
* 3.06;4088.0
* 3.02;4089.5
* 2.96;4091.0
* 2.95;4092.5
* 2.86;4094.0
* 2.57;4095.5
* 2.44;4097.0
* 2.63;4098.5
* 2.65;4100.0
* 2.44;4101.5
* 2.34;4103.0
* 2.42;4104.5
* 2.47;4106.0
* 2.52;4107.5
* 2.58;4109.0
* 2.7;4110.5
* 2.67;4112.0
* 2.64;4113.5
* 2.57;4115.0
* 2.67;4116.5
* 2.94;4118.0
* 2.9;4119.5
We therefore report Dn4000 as 1.9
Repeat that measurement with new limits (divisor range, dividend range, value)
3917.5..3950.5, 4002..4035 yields 2.04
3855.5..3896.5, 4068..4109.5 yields 2.03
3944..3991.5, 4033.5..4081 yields 1.55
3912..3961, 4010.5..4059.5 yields 1.82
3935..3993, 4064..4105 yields 1.65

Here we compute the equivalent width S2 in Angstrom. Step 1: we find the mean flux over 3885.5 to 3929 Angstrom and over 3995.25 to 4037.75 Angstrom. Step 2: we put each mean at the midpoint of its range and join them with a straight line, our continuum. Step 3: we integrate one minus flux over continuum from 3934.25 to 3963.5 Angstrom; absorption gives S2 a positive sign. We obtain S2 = 8.20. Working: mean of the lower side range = 1.81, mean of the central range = 1.56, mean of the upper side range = 2.73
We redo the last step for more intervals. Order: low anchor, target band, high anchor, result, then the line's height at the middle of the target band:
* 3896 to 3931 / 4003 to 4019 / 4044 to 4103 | -3.1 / 2.33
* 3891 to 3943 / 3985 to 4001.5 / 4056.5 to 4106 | -3.1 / 2.11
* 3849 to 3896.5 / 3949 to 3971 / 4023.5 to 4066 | 5.9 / 2.06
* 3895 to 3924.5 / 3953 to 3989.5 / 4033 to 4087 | 8.2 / 2.21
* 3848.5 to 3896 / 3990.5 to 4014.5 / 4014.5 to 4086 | -3.0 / 2.35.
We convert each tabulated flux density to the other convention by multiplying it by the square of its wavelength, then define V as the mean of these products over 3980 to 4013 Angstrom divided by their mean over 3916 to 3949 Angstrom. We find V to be 1.85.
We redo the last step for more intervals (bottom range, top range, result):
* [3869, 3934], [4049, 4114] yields 1.77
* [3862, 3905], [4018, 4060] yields 1.87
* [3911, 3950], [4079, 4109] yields 1.92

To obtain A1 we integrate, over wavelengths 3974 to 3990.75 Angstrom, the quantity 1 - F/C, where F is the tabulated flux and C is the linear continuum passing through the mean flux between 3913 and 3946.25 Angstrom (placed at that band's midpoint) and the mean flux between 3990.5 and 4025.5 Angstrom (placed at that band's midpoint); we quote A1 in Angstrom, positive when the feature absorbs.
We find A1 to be 0.96 Angstrom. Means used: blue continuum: 1.46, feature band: 2.18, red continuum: 2.72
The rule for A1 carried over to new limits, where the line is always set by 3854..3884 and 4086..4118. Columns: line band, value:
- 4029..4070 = -4.0 Angstrom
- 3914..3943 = 4.7 Angstrom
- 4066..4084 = -0.7 Angstrom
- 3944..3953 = 0.3 Angstrom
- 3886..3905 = -3.3 Angstrom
